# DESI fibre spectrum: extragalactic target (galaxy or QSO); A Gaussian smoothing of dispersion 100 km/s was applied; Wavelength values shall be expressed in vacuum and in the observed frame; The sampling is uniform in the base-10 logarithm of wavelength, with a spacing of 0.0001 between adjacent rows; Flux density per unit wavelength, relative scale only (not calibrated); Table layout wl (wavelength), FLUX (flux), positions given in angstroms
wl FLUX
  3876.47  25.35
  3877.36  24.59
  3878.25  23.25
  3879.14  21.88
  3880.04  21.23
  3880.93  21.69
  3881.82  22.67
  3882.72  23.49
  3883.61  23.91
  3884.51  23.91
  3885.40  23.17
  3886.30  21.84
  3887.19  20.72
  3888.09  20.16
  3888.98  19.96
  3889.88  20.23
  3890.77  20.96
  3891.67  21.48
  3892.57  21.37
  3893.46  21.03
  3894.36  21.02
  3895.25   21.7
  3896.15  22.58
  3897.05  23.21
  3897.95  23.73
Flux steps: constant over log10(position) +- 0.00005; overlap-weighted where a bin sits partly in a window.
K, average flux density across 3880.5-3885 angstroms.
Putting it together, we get 23.1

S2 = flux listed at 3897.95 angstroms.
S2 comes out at 23.73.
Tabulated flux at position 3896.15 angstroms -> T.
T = 22.58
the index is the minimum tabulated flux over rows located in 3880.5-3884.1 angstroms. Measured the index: 21.69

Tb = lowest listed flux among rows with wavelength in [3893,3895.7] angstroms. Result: 21.02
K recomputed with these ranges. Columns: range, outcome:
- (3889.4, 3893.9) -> 21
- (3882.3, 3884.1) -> 23.7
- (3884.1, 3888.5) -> 22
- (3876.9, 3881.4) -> 22.6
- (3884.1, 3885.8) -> 23.6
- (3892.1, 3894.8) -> 21.1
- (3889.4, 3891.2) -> 20.6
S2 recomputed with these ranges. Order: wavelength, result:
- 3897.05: 23.21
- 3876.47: 25.35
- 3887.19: 20.72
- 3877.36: 24.59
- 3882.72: 23.49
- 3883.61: 23.91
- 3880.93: 21.69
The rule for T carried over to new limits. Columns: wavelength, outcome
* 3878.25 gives 23.25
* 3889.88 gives 20.23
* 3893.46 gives 21.03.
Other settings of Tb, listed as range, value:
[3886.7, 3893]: 19.96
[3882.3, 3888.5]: 20.16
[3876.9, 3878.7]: 23.25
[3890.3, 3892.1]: 20.96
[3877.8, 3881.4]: 21.23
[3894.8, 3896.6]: 21.7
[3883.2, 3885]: 23.91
